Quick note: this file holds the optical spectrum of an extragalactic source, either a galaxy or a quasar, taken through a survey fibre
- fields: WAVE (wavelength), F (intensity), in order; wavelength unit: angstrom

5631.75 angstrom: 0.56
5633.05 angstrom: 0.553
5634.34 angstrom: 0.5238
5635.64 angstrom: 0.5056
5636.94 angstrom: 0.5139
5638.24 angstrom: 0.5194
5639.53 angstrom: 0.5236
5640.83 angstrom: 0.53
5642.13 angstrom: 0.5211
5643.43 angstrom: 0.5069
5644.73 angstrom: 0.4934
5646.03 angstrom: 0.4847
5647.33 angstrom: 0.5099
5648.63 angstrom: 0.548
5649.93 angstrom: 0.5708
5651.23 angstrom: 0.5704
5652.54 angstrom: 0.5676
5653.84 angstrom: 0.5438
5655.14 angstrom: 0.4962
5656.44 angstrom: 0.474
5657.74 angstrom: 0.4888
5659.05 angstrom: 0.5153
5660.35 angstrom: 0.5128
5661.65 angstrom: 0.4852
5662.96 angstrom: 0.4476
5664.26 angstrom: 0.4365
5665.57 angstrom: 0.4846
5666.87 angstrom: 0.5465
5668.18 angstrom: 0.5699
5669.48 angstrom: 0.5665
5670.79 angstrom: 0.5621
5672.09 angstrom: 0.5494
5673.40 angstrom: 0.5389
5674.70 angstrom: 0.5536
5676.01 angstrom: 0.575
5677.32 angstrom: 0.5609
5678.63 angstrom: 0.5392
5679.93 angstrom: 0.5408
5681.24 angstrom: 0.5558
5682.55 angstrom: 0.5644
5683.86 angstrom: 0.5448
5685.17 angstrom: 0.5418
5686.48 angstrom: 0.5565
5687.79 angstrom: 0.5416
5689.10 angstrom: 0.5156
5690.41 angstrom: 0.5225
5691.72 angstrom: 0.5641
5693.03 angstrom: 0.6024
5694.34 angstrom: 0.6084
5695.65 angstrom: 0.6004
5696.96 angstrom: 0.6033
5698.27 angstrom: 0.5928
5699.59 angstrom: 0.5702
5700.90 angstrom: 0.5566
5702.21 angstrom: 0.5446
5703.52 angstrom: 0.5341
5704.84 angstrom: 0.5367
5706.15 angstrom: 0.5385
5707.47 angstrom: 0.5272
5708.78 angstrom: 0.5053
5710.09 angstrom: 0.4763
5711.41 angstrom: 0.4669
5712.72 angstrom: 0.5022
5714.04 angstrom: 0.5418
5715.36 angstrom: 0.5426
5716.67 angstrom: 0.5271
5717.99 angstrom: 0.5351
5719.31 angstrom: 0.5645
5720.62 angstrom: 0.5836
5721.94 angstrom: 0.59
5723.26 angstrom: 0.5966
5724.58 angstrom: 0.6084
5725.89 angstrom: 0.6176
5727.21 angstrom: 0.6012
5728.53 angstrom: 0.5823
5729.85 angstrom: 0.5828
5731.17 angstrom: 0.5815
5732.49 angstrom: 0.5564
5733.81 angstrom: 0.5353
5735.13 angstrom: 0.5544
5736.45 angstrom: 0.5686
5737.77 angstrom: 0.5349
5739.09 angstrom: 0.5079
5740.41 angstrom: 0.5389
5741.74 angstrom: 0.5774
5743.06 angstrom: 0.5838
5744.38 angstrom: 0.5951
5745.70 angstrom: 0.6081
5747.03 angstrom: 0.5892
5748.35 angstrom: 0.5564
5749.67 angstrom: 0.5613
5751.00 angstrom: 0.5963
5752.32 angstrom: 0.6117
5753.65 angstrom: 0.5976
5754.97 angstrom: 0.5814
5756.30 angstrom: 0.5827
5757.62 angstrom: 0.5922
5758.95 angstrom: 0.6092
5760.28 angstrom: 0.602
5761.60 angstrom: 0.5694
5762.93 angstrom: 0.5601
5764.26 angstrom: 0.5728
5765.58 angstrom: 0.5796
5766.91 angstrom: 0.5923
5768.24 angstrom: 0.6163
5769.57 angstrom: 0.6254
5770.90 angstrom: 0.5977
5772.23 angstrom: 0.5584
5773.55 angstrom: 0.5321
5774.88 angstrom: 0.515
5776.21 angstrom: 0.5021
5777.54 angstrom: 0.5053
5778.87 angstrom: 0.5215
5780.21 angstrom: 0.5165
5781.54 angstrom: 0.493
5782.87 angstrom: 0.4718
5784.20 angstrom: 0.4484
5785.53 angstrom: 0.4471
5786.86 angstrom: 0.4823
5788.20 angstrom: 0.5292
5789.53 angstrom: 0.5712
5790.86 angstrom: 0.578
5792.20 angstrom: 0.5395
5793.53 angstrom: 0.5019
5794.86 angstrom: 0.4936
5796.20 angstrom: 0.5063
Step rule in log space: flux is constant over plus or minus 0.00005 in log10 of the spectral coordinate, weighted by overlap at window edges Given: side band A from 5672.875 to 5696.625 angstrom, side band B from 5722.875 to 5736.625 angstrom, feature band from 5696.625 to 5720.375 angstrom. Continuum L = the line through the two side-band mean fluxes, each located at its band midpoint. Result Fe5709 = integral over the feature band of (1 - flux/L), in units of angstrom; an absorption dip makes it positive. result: 1.37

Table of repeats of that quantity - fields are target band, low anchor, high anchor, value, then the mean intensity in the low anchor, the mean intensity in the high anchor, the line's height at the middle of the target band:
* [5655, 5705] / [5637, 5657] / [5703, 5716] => -2.1 angstrom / 0.524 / 0.517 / 0.52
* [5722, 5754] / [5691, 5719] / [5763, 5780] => -1.4 angstrom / 0.547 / 0.559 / 0.553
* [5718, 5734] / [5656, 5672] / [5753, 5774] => -0.7 angstrom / 0.509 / 0.586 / 0.557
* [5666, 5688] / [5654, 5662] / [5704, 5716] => -2.1 angstrom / 0.499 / 0.515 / 0.505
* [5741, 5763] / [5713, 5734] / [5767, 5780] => -1.0 angstrom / 0.571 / 0.553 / 0.561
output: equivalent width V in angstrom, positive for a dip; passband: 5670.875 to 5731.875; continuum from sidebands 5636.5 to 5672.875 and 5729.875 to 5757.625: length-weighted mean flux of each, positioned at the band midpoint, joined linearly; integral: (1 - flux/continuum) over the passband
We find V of -1.1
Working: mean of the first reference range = 0.519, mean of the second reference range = 0.572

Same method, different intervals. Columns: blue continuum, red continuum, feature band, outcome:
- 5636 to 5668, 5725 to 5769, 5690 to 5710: -0.5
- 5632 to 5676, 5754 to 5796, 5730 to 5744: -0.5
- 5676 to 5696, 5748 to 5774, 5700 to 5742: 1.5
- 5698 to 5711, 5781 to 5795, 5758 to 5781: -2.3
